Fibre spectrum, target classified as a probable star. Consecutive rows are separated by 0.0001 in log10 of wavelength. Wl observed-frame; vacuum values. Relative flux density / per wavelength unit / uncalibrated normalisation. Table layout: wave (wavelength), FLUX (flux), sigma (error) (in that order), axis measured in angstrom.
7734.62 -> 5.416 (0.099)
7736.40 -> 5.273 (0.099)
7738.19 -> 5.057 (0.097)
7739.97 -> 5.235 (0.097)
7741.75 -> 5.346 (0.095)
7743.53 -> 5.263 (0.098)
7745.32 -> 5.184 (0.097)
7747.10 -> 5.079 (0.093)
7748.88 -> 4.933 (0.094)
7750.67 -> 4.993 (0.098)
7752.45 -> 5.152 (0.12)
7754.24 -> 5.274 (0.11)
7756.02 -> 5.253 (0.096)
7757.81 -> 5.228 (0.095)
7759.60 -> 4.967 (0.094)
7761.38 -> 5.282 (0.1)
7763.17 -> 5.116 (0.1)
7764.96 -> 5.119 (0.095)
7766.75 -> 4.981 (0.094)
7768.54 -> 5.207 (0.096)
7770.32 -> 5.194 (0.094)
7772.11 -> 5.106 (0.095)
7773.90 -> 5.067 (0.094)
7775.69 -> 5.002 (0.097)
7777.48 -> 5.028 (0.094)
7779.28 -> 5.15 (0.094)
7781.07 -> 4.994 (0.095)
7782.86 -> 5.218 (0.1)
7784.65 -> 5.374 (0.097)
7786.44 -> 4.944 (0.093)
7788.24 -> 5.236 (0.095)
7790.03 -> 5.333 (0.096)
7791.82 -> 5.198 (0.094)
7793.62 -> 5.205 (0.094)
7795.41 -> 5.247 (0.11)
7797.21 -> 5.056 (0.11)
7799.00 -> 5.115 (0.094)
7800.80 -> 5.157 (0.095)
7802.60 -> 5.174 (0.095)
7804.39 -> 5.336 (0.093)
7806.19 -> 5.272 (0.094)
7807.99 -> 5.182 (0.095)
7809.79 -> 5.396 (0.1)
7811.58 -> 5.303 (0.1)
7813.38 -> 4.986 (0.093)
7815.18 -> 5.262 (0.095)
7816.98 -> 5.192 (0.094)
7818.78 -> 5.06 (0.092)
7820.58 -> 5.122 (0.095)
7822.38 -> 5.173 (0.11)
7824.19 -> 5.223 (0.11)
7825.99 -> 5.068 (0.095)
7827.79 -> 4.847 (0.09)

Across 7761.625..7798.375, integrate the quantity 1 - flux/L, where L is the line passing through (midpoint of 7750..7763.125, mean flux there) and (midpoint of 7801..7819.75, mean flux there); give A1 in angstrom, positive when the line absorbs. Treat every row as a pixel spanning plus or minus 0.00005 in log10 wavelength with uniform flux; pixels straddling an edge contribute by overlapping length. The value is 0.3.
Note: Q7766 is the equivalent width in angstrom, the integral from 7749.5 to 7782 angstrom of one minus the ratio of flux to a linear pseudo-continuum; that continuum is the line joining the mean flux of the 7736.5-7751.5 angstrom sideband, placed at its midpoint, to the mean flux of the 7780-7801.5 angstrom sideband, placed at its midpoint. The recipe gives 0.3 angstrom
